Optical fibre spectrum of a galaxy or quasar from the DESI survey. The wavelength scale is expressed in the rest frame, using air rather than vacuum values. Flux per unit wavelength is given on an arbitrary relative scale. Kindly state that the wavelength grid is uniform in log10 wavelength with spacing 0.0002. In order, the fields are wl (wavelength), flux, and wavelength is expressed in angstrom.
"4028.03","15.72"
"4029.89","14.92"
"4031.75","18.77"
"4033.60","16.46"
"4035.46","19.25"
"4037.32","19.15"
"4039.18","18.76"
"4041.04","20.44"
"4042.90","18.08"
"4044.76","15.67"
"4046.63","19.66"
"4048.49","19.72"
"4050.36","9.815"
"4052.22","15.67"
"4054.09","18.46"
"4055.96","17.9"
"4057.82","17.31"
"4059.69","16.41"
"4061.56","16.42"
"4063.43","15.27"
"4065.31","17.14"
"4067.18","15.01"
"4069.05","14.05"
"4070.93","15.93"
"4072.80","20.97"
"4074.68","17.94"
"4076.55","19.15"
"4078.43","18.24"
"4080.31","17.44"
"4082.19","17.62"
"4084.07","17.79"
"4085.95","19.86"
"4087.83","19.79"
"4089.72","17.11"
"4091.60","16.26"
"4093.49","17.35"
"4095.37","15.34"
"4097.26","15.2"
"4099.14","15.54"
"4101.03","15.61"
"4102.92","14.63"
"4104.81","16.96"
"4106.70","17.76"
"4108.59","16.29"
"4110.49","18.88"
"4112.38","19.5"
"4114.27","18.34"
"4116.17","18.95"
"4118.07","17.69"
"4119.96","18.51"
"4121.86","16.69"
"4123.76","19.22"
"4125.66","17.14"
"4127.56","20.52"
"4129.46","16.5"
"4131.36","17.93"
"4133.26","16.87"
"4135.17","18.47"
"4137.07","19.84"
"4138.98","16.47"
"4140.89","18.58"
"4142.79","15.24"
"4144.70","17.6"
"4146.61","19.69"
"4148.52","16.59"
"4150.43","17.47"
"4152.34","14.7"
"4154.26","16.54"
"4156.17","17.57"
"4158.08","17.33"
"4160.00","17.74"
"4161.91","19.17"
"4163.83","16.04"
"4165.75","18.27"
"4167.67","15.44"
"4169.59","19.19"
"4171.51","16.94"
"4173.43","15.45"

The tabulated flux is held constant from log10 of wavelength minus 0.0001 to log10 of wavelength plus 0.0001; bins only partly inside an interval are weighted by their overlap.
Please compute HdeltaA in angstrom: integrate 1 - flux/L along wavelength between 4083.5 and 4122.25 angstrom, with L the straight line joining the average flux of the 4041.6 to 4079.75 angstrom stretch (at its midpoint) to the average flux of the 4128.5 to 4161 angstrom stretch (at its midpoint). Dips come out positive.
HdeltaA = -0.37 angstrom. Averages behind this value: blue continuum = 17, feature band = 17.3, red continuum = 17.4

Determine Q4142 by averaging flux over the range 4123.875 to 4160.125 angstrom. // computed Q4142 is 17.5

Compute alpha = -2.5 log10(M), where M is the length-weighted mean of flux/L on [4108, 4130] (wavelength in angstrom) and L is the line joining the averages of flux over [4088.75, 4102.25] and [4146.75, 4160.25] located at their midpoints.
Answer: -0.115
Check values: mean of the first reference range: 16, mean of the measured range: 18.2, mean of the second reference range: 17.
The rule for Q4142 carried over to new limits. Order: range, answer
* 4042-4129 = 17.3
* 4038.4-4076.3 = 17.1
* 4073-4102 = 17.4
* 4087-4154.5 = 17.4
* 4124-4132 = 18.1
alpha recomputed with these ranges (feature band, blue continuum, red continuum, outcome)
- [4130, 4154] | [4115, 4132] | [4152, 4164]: 0.014 mag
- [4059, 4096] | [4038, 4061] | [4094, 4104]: -0.069 mag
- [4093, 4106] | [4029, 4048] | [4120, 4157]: 0.130 mag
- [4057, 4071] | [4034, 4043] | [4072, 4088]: 0.183 mag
